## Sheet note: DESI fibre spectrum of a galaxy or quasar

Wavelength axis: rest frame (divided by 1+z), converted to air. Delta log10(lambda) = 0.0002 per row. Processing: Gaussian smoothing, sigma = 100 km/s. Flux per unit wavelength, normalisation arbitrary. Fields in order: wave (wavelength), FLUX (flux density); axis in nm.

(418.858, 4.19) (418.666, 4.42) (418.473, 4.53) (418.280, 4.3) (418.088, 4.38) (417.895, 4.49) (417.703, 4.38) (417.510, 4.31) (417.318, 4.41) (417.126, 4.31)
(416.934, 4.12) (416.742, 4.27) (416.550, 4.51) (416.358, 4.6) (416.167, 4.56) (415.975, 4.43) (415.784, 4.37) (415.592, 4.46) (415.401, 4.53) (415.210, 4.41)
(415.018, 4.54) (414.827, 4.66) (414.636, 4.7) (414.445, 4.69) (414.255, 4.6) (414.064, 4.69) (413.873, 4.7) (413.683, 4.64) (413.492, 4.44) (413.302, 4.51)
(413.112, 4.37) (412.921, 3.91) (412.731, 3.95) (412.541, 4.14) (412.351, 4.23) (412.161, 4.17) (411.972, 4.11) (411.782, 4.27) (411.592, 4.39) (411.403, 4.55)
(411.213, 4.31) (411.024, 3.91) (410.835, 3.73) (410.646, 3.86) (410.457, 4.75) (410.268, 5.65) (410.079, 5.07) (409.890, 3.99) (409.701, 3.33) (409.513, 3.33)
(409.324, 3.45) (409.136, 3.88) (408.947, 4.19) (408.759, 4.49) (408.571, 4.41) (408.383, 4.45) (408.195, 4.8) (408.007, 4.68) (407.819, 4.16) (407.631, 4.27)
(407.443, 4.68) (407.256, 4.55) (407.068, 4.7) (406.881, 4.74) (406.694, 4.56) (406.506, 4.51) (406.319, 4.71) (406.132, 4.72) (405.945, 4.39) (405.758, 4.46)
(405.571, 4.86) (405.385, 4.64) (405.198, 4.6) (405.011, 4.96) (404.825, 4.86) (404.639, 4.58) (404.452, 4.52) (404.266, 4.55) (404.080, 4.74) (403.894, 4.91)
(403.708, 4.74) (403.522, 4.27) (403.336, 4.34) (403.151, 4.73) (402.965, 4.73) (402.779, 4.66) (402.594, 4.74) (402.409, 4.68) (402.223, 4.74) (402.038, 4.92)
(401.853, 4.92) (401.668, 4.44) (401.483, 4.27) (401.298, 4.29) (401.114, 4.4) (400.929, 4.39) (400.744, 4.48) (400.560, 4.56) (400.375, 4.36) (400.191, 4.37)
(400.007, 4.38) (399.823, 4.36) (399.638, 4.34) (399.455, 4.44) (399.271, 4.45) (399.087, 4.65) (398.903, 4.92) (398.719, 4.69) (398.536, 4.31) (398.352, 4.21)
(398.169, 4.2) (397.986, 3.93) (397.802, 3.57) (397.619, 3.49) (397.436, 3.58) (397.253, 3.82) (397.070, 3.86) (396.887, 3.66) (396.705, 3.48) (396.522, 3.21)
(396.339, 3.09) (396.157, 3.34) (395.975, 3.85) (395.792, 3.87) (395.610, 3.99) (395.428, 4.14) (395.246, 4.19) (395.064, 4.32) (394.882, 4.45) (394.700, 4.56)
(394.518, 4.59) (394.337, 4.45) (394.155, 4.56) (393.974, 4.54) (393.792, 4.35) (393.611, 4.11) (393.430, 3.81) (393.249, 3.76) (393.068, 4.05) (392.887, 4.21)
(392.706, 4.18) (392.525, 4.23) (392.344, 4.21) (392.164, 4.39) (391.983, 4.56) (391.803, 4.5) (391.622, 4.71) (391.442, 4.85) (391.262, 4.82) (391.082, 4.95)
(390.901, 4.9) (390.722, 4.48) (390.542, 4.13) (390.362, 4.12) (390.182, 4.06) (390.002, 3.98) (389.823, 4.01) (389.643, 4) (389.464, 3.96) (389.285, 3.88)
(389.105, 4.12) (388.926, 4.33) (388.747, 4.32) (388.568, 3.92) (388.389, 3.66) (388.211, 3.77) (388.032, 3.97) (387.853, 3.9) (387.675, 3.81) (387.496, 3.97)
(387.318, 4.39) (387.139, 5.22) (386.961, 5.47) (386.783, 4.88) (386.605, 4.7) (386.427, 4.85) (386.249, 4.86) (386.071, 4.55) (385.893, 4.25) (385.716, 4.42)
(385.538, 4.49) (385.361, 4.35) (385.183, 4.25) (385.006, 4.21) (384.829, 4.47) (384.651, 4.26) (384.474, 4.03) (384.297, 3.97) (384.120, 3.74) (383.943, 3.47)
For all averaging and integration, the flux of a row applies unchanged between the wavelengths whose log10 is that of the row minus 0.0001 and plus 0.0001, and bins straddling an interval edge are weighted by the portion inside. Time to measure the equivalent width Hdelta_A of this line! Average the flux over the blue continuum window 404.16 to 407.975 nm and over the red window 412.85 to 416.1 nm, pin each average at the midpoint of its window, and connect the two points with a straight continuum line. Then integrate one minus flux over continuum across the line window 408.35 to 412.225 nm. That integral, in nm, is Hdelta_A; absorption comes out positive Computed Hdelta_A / 0.30 nm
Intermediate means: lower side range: 4.6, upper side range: 4.51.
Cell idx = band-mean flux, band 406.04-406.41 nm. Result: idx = 4.72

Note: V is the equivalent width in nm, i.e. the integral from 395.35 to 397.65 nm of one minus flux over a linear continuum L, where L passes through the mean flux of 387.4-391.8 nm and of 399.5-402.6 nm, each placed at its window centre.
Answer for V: 0.39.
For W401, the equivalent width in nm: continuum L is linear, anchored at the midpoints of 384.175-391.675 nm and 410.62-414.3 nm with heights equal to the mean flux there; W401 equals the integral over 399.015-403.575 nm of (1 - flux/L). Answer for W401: -0.23 nm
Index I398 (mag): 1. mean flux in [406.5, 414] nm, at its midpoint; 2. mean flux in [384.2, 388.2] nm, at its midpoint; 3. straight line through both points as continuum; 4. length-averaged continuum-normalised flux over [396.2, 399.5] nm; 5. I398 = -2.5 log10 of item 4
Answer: 0.11 mag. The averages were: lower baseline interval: 4.41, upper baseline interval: 4.32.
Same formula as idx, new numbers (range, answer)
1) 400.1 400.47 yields 4.36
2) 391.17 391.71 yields 4.8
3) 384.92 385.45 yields 4.27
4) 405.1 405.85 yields 4.64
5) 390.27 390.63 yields 4.12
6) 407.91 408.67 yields 4.58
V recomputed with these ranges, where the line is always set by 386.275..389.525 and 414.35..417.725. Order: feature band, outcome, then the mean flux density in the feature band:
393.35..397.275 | 0.295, 4.01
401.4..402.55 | -0.076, 4.67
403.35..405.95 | -0.150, 4.65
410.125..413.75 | 0.097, 4.32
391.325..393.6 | 0.019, 4.29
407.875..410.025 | 0.150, 4.11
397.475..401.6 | 0.050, 4.31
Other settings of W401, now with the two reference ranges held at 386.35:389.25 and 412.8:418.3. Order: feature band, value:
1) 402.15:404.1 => -0.12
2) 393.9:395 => -0.04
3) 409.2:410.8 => 0.10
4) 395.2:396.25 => 0.11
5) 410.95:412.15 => 0.05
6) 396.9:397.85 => 0.15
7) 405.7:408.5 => -0.09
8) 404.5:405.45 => -0.07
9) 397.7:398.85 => 0.05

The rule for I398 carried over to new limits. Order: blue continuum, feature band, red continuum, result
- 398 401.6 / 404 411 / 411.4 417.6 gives -0.01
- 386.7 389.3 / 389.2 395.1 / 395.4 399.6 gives -0.05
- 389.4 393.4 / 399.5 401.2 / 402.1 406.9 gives 0.03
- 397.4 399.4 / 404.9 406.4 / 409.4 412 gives -0.11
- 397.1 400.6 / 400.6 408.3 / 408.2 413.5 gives -0.09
